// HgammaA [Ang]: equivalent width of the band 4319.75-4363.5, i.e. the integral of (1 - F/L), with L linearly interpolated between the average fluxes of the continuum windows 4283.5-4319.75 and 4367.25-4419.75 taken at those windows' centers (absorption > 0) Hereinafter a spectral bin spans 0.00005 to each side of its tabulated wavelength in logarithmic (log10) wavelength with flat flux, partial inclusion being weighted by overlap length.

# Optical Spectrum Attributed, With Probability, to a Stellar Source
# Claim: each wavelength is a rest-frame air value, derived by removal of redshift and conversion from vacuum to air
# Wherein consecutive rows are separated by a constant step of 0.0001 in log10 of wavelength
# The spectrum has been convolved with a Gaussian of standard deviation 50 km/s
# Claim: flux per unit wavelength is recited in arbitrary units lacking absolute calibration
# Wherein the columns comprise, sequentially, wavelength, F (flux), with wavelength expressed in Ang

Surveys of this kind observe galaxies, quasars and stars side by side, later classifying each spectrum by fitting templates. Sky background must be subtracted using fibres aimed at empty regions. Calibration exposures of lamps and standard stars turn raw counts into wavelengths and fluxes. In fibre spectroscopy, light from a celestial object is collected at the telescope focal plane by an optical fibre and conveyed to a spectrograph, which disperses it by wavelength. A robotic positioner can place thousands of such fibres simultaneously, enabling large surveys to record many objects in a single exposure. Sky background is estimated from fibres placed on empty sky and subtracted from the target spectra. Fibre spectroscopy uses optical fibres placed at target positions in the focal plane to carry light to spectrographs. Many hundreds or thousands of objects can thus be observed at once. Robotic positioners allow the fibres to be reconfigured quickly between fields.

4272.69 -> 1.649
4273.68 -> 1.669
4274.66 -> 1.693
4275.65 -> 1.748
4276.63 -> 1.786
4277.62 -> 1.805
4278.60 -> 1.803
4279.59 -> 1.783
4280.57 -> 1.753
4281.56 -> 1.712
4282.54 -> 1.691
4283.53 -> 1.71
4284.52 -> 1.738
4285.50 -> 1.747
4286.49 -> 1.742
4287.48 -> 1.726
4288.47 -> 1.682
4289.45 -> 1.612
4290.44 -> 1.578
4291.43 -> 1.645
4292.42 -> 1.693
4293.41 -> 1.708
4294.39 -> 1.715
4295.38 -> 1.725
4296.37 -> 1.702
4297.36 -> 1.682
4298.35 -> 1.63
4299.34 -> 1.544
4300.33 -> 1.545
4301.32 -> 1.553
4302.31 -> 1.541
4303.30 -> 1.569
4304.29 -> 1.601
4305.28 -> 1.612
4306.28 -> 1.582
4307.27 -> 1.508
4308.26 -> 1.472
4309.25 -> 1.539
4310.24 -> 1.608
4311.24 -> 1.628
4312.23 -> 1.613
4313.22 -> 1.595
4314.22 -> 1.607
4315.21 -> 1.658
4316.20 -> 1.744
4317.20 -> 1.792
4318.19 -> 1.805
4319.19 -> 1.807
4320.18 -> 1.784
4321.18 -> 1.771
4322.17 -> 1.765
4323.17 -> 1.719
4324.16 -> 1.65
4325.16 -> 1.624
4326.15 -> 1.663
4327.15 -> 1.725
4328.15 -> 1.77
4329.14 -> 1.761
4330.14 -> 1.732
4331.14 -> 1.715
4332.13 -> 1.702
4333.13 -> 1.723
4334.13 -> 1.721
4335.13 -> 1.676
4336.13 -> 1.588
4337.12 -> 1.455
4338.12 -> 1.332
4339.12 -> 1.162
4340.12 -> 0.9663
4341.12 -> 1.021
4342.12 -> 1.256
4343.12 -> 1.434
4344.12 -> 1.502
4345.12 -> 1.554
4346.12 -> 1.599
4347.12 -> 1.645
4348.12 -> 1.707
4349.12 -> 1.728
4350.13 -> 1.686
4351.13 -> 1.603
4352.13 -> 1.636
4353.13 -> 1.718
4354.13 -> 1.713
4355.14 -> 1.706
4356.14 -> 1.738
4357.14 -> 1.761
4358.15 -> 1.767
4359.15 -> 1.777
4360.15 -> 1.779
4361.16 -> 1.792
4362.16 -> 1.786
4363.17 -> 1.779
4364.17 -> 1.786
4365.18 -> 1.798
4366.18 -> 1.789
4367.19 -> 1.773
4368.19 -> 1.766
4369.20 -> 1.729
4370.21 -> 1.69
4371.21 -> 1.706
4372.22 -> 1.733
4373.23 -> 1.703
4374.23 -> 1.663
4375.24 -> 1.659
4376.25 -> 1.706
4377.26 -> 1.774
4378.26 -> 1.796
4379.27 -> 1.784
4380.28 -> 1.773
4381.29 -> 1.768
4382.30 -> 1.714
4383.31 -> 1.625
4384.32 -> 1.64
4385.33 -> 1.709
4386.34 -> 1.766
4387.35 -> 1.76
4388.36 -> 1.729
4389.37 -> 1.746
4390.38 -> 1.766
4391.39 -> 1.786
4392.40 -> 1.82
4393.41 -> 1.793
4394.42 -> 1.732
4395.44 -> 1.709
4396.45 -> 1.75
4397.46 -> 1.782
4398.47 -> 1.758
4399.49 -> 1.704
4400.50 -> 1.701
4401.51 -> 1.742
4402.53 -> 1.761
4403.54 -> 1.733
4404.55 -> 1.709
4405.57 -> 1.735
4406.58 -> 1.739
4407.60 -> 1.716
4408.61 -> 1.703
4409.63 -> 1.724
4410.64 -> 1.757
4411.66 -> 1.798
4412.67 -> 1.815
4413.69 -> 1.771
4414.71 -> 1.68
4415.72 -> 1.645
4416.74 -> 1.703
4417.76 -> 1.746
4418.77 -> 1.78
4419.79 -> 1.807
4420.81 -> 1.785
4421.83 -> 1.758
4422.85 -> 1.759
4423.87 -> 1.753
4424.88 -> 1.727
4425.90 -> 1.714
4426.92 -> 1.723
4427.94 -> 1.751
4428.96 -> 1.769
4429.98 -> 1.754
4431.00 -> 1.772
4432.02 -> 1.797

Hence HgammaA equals 1.5 Ang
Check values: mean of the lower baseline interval 1.65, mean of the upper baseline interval 1.74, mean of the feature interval 1.63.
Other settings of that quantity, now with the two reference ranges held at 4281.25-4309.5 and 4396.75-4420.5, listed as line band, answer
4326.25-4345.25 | 1.8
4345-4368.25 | -0.5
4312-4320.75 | -0.3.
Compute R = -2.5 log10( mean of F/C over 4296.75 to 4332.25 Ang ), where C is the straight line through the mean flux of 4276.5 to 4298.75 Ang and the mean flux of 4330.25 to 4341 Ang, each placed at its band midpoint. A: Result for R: -0.05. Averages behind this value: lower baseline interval 1.71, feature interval 1.66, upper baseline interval 1.5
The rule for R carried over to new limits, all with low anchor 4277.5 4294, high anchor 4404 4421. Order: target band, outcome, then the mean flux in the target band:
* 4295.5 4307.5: 0.080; 1.59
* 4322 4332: 0.007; 1.71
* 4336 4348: 0.241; 1.38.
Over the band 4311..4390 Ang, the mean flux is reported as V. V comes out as 1.67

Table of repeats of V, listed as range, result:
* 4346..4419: 1.73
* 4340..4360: 1.59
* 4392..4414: 1.75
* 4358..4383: 1.75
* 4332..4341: 1.45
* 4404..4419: 1.73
